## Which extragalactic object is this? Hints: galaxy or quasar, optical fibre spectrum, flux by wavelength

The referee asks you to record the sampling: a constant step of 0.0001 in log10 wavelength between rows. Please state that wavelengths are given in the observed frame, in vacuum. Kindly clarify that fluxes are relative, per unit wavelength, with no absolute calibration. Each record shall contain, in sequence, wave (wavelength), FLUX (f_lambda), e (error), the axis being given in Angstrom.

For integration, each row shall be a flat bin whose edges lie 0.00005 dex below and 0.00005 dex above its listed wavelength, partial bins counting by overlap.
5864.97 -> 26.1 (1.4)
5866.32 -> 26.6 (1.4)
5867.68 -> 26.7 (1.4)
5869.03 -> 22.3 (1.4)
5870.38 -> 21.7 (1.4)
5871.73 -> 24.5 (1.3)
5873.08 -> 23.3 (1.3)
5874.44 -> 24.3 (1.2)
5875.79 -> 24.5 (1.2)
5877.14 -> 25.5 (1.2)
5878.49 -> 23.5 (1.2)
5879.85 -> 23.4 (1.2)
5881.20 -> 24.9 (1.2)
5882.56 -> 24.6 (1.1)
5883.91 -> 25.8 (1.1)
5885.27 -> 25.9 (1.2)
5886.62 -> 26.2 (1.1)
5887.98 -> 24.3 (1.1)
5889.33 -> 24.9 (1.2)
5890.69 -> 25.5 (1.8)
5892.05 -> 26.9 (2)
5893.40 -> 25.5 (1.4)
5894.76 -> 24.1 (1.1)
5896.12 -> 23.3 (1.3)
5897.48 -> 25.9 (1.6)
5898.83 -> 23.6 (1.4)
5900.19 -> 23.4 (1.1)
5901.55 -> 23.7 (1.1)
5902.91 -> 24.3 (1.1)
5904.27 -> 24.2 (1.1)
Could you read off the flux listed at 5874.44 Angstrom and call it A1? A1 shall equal 24.3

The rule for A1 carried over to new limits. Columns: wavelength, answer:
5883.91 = 25.8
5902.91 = 24.3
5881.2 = 24.9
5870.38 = 21.7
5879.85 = 23.4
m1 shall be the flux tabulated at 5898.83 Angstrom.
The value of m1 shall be 23.6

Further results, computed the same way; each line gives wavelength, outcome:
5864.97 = 26.1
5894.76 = 24.1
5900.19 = 23.4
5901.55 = 23.7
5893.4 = 25.5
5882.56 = 24.6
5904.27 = 24.2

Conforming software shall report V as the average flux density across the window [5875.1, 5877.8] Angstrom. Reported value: 25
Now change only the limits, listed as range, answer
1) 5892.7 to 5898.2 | 24.7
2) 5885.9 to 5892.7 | 25.6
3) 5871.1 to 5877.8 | 24.4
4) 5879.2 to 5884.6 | 24.7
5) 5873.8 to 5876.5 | 24.5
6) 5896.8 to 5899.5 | 24.8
